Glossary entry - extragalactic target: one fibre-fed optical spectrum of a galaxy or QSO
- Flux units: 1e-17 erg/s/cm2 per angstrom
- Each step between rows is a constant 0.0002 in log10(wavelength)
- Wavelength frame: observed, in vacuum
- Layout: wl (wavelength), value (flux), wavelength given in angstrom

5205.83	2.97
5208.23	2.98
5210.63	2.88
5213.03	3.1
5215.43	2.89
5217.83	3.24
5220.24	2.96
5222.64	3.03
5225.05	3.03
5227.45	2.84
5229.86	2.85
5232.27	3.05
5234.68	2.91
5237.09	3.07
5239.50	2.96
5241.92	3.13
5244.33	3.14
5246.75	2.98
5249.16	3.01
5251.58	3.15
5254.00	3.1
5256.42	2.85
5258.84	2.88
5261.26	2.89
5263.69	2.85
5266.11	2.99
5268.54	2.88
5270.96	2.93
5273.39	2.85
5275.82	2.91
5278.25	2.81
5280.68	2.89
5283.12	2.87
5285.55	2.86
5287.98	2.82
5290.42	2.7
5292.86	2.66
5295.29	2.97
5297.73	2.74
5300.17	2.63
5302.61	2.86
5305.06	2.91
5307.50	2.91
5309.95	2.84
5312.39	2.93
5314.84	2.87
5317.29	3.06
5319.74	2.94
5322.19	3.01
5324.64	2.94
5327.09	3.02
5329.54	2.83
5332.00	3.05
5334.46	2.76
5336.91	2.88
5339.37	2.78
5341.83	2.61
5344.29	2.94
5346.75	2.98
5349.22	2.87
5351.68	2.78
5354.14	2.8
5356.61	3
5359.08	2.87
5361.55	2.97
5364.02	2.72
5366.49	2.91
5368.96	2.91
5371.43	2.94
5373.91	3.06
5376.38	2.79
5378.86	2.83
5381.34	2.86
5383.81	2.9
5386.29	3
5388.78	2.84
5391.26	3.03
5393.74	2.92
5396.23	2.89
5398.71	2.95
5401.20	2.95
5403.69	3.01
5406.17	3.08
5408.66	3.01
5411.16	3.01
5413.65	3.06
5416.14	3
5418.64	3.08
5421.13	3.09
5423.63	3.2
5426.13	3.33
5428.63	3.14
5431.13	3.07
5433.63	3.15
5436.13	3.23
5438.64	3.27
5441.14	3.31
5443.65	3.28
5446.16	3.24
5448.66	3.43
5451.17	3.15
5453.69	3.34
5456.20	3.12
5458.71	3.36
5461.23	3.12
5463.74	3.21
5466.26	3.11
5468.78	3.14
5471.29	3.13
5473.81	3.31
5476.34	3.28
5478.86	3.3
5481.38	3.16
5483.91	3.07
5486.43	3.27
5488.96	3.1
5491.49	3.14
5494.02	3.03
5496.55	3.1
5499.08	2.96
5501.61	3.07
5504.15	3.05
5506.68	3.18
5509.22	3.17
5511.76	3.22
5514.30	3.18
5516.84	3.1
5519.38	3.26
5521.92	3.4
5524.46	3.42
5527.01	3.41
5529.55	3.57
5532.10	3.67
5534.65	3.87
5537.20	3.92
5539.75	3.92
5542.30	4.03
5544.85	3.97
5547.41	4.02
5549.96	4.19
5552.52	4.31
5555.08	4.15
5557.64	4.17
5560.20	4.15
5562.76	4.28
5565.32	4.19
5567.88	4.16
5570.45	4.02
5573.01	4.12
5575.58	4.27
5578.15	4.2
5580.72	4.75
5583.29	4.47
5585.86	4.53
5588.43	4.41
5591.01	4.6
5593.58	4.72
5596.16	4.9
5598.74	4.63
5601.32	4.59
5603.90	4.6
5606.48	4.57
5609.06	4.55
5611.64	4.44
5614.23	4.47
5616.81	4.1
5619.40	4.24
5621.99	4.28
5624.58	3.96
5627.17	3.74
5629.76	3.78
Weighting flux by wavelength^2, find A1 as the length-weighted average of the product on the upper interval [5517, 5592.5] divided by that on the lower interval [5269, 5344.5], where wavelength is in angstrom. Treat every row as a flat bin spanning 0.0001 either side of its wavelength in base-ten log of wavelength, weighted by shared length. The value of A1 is 1.55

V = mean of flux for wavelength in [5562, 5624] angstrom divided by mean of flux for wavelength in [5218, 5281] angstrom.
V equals 1.49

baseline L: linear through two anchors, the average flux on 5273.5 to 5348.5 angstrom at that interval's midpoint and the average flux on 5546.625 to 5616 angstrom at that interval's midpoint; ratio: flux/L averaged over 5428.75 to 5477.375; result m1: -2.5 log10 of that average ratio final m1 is 0.14 mag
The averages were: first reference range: 2.87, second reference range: 4.39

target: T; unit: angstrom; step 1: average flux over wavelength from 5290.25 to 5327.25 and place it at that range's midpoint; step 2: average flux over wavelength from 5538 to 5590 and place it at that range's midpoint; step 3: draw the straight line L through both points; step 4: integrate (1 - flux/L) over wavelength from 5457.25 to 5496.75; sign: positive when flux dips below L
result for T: 6.08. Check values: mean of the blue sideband 2.88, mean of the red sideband 4.22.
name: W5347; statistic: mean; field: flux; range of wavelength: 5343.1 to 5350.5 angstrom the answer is 2.93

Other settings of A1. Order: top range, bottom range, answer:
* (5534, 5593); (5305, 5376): 1.58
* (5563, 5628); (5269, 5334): 1.70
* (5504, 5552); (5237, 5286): 1.34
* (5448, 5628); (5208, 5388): 1.42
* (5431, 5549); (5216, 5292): 1.23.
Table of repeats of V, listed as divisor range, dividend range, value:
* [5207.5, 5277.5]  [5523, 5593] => 1.38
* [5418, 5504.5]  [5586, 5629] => 1.39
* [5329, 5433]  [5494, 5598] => 1.31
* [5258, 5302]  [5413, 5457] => 1.13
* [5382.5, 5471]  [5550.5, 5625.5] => 1.40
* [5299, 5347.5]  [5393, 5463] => 1.09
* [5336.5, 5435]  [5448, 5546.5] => 1.12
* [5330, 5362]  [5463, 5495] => 1.11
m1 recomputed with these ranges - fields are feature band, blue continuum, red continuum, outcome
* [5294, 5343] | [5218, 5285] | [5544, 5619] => 0.13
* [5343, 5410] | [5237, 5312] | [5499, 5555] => 0.09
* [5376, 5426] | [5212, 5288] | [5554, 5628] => 0.20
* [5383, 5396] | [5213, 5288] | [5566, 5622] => 0.21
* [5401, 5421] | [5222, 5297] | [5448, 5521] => 0.02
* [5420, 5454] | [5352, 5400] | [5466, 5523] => -0.07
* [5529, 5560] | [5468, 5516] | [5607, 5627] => -0.11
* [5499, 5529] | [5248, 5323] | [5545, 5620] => 0.24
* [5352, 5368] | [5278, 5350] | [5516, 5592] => 0.08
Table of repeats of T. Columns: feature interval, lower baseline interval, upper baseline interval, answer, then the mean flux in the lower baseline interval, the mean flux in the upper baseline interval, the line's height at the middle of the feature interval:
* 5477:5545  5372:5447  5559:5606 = 9.14 angstrom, 3.05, 4.43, 3.86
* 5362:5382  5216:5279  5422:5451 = 1.68 angstrom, 2.97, 3.24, 3.15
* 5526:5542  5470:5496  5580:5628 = -0.14 angstrom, 3.18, 4.45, 3.71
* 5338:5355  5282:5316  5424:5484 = 0.71 angstrom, 2.83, 3.22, 2.95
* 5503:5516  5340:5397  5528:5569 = 2.15 angstrom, 2.89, 4.03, 3.78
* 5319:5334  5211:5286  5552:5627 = 1.50 angstrom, 2.96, 4.36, 3.28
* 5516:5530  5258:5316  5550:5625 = 2.40 angstrom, 2.85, 4.38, 4.05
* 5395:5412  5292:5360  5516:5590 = 1.44 angstrom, 2.87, 4.01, 3.26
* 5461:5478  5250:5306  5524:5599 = 2.52 angstrom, 2.87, 4.17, 3.75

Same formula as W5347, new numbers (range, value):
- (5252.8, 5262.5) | 2.93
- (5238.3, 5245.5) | 3.08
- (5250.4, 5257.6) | 3.03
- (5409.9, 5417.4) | 3.02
